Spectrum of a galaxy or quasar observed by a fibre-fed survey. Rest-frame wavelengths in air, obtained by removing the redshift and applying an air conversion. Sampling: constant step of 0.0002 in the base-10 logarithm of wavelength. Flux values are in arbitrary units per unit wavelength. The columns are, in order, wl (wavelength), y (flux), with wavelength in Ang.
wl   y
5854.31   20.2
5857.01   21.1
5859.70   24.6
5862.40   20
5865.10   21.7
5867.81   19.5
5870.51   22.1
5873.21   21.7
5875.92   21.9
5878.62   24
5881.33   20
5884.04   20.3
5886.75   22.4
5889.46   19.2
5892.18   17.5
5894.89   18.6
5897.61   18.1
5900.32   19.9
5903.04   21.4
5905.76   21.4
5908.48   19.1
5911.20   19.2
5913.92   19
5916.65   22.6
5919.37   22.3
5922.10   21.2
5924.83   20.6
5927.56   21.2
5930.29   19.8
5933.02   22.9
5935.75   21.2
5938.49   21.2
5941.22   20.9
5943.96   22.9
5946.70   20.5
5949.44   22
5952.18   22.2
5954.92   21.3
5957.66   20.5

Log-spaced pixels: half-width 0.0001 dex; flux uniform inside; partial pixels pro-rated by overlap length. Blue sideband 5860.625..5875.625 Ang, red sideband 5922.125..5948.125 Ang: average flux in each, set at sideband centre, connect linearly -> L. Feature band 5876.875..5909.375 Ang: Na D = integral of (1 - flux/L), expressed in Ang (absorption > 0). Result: 1.52 Ang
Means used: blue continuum 21.2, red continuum 21.2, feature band 20.2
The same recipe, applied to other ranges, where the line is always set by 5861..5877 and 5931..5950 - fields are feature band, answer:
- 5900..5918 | 0.8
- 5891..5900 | 1.3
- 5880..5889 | 0.2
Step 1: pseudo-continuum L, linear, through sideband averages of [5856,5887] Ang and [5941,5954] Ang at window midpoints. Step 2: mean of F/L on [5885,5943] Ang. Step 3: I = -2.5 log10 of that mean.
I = 0.06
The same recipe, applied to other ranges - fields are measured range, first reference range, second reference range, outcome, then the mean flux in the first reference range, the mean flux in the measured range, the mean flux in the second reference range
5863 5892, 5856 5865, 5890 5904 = -0.03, 21.9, 21.1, 19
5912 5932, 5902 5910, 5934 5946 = 0.00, 20.6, 20.9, 21.5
